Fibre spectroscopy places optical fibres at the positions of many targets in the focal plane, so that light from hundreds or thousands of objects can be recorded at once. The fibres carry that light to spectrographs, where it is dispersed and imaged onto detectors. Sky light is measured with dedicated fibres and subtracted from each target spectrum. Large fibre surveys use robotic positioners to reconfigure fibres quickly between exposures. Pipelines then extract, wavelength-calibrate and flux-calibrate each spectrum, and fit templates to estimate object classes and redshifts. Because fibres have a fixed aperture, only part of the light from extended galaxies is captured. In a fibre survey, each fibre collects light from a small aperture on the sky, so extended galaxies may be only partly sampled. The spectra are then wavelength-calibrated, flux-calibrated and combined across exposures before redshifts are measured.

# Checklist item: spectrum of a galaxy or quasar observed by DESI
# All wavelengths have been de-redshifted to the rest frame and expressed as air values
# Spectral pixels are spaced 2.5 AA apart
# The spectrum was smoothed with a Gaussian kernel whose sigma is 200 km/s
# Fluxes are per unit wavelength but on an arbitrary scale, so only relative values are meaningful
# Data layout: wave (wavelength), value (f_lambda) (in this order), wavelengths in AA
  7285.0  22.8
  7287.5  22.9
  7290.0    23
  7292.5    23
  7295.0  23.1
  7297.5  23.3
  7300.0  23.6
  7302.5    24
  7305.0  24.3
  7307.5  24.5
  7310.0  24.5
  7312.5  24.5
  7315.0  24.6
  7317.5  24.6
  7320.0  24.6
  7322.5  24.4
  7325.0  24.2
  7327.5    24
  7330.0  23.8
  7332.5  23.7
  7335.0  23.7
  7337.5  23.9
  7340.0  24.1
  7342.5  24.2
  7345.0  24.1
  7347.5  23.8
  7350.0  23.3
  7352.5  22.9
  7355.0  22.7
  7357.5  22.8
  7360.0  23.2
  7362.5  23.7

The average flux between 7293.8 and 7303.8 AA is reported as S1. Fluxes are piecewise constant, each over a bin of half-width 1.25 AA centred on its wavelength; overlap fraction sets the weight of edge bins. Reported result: 23.5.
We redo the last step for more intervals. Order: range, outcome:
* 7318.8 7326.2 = 24.4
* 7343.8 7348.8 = 23.9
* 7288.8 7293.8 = 23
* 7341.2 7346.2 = 24.1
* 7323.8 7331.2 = 24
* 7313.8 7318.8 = 24.6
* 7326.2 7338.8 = 23.8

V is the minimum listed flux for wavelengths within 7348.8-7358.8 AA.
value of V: 22.7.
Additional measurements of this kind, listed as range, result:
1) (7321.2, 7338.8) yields 23.7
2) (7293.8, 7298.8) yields 23.1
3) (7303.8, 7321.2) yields 24.3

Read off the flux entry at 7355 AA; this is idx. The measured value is 22.7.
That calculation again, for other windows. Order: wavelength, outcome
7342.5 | 24.2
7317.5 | 24.6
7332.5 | 23.7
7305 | 24.3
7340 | 24.1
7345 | 24.1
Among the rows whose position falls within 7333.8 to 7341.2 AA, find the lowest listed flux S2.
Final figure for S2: 23.7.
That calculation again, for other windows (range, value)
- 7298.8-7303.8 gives 23.6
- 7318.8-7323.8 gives 24.4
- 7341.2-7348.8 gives 23.8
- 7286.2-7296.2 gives 22.9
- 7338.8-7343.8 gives 24.1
